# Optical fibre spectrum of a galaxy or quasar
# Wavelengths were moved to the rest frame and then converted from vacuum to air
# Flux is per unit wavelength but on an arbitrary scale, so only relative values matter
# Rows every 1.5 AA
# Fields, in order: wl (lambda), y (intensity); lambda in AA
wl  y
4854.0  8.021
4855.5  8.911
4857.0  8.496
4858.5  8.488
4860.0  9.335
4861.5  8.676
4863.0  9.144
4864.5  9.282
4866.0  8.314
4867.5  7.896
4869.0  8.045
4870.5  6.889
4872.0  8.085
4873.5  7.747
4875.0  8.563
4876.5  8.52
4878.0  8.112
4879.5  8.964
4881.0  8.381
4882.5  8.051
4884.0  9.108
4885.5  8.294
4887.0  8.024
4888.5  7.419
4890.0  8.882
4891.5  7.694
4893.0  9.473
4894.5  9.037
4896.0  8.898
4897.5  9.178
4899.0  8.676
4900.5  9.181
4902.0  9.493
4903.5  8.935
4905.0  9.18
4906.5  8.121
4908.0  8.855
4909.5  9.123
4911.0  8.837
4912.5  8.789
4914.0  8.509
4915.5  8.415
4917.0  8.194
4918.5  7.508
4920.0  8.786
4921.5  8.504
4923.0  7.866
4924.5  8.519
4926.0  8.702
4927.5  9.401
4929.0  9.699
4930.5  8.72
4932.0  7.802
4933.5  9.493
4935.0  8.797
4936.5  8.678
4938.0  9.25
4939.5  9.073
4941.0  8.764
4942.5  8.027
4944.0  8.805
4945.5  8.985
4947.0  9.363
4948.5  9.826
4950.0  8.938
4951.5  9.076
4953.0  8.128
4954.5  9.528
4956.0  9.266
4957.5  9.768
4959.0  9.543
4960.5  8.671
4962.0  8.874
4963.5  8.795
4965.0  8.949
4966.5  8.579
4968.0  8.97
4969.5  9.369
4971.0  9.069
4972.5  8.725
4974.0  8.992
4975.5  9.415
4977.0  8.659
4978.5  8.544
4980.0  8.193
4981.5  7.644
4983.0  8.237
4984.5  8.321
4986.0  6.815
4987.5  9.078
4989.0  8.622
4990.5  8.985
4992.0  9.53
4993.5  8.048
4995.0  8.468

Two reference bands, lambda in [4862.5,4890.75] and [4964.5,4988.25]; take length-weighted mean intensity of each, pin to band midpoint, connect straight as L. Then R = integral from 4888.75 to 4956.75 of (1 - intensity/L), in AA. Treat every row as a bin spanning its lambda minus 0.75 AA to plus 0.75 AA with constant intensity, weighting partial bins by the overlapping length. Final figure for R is -3.1 AA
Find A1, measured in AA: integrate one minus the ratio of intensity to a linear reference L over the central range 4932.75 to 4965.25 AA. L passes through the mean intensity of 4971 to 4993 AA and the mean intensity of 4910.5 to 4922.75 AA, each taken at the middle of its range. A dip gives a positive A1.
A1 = -2.1 AA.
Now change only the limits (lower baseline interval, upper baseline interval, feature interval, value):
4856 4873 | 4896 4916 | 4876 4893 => 0.55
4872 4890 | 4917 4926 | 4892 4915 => -1.79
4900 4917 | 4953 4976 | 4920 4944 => 0.46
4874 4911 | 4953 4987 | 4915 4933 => 0.37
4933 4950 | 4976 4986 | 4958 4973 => -0.83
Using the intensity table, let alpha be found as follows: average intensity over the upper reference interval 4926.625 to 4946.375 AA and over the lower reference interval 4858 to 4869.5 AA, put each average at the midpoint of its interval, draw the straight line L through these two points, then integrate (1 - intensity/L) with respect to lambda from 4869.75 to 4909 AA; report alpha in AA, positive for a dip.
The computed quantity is 0.9 AA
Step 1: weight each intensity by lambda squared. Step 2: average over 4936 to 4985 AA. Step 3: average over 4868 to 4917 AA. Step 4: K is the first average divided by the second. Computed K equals 1.1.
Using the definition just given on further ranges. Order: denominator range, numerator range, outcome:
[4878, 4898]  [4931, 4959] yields 1.08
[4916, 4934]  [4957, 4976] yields 1.07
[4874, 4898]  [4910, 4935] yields 1.03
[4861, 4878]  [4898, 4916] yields 1.09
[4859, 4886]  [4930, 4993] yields 1.09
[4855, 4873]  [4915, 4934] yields 1.04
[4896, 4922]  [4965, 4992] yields 1.02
